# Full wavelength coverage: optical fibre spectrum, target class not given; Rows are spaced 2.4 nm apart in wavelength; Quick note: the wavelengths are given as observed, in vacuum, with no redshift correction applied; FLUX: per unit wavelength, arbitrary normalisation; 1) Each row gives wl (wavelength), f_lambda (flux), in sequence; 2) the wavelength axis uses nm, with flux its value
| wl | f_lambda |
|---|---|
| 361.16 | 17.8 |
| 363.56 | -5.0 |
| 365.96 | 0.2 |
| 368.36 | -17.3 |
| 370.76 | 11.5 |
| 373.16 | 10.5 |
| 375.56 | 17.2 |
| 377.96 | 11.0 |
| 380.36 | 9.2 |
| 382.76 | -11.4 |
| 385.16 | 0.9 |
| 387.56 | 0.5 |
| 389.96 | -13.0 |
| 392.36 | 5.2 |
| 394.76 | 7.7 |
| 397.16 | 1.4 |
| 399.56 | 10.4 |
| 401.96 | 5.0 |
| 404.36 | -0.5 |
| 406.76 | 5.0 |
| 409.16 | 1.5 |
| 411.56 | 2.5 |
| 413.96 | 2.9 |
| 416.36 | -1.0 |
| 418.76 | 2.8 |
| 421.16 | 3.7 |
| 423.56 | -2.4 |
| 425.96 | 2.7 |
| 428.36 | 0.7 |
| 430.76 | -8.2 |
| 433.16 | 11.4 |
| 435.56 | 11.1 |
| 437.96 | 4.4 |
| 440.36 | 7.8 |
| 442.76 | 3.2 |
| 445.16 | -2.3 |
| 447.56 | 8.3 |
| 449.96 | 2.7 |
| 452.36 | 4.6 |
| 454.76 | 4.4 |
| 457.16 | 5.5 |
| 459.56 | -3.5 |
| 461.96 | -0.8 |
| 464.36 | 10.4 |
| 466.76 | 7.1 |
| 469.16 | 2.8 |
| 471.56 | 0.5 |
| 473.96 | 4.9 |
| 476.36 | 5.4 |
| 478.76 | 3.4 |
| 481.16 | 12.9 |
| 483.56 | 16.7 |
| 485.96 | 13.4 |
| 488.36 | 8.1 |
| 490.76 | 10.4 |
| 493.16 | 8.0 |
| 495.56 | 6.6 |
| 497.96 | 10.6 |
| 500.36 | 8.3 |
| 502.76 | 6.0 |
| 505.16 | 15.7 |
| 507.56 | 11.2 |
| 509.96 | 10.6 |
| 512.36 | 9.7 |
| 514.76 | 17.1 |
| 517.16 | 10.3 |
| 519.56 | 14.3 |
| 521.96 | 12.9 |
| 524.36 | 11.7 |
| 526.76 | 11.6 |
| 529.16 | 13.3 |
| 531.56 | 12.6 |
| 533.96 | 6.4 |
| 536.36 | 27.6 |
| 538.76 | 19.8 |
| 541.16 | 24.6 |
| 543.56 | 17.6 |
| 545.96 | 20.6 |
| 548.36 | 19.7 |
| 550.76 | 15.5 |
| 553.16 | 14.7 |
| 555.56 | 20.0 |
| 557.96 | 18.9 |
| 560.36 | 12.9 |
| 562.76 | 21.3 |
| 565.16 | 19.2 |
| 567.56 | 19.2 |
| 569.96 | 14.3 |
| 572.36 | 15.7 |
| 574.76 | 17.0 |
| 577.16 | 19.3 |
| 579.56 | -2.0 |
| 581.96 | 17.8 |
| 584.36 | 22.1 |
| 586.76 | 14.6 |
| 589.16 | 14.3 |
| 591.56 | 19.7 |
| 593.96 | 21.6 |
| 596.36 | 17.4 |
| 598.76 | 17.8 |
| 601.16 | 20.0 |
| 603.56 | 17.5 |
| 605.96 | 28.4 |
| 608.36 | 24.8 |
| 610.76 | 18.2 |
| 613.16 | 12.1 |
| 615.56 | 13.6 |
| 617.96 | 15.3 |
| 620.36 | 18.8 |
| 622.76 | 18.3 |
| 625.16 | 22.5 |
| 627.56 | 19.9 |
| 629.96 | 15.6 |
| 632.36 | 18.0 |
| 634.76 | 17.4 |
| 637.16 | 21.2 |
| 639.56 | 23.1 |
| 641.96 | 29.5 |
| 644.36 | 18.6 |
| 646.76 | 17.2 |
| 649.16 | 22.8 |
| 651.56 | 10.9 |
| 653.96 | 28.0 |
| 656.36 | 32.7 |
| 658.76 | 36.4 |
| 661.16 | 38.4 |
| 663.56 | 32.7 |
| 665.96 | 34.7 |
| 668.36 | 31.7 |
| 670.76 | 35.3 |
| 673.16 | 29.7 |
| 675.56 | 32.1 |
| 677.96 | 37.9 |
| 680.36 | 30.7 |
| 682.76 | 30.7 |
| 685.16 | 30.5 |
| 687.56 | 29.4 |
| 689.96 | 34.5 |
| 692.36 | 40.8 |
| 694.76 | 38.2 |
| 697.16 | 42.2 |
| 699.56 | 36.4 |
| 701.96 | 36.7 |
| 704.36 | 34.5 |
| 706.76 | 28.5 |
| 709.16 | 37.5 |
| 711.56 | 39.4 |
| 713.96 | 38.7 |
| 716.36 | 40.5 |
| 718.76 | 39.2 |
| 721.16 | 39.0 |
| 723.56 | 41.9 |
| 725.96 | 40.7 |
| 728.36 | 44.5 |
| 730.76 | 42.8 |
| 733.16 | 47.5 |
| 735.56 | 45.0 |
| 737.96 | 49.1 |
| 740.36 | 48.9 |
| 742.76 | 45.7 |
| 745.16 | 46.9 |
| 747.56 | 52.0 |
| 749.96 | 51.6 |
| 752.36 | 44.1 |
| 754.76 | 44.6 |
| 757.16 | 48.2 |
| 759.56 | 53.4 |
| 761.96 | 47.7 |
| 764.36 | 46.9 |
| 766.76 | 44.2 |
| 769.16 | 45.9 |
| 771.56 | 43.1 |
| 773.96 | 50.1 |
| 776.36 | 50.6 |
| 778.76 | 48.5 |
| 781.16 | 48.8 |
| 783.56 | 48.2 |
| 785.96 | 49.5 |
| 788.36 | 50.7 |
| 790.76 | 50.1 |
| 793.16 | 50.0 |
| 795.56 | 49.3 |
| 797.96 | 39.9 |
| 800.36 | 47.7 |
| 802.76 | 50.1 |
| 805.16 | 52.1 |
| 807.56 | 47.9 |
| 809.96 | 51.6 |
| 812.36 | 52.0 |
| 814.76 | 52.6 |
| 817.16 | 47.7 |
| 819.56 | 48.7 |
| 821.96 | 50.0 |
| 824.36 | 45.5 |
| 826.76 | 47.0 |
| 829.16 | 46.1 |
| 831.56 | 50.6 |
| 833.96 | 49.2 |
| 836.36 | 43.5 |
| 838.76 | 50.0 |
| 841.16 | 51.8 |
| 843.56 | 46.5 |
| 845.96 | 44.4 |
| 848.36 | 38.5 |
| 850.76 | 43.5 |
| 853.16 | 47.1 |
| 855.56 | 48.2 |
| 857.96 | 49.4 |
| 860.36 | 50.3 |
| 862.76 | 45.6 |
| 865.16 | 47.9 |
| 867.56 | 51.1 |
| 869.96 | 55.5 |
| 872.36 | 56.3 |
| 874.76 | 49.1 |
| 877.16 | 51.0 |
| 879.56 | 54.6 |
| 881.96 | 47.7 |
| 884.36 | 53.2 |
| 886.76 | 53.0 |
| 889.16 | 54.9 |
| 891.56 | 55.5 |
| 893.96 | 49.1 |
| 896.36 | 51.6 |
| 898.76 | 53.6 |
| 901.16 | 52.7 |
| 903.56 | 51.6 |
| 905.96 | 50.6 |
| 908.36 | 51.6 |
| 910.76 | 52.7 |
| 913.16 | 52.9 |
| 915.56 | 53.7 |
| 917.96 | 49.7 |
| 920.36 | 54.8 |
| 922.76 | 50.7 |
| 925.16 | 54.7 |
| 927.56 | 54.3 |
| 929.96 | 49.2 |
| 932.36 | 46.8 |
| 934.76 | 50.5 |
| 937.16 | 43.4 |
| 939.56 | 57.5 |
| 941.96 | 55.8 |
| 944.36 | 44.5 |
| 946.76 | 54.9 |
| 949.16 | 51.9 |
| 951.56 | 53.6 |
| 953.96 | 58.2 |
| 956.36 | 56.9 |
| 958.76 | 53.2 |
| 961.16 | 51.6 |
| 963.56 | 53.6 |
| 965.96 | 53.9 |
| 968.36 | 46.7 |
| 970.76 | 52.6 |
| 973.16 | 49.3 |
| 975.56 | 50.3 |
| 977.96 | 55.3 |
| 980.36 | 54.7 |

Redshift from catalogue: 0.64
